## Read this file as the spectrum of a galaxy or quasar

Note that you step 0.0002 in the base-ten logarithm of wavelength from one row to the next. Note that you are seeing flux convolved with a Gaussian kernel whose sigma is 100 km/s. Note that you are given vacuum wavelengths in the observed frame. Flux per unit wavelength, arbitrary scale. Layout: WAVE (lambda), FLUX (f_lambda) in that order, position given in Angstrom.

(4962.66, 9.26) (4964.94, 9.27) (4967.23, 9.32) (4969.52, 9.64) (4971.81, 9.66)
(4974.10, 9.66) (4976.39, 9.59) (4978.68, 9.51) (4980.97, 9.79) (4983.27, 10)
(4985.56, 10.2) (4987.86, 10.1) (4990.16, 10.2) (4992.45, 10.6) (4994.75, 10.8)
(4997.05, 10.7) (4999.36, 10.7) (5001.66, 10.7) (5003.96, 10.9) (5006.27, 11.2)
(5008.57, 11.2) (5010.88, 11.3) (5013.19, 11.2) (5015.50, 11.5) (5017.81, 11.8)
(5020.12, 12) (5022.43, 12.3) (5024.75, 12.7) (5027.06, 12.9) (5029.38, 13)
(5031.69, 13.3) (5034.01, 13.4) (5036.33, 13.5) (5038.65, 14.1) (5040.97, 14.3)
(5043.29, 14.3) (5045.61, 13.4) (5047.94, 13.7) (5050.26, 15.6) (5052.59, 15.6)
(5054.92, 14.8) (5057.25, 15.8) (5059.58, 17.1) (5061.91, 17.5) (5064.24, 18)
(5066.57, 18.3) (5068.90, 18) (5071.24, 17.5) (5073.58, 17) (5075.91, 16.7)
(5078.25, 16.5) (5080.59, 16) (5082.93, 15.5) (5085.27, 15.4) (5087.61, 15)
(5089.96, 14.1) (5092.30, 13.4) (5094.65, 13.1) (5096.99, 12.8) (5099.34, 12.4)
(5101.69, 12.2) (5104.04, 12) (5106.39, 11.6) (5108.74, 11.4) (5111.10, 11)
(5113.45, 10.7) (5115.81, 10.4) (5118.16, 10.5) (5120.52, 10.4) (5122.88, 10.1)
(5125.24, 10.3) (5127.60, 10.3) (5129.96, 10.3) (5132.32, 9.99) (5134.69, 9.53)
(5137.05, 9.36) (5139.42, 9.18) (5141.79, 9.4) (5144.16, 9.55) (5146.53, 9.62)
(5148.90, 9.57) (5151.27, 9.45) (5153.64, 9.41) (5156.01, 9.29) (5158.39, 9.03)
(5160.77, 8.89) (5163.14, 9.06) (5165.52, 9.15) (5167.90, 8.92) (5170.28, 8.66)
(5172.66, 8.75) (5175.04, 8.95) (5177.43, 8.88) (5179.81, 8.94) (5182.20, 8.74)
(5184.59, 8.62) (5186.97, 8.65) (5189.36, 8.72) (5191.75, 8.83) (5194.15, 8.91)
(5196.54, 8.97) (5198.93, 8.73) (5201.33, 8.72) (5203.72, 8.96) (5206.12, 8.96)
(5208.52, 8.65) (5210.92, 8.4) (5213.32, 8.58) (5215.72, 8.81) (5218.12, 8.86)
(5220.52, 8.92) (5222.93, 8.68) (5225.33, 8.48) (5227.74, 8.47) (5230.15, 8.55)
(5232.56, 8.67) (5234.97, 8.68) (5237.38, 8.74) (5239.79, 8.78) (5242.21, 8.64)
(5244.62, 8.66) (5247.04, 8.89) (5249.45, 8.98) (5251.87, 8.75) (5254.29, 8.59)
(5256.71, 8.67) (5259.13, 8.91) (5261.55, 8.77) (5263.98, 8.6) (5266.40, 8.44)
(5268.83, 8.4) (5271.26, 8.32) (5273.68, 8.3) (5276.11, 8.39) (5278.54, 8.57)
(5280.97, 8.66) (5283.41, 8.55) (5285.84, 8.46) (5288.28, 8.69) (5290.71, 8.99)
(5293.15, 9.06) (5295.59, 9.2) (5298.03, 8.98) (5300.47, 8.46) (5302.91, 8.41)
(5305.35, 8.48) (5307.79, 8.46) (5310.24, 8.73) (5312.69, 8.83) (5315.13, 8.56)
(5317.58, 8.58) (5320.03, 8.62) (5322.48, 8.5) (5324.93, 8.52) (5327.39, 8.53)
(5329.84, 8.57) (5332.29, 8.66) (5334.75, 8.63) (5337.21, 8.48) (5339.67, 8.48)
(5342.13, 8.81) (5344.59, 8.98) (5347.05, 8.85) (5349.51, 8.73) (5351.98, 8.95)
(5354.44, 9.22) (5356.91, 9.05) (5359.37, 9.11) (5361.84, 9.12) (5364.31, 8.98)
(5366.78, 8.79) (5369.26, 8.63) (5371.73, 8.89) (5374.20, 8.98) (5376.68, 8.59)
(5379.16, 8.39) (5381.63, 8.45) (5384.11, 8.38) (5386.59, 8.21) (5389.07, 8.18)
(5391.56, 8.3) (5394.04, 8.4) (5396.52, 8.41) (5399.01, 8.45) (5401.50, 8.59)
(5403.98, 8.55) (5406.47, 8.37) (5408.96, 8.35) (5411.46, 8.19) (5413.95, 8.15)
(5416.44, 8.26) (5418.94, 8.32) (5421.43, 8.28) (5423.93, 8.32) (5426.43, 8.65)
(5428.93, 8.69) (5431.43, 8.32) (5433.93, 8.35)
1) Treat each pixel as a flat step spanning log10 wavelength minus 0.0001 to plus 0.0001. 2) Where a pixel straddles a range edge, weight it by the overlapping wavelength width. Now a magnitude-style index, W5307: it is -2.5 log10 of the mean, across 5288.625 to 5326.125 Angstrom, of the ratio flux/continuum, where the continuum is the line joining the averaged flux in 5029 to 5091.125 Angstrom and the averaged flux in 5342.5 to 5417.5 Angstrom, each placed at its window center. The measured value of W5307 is 0.171 mag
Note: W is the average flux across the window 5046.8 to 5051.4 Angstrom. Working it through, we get 14.7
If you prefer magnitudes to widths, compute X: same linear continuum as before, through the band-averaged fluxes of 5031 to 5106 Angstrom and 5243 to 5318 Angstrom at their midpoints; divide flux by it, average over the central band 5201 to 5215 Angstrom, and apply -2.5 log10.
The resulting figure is 0.23 mag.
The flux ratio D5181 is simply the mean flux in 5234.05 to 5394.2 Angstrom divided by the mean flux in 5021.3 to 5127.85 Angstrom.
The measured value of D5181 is 0.62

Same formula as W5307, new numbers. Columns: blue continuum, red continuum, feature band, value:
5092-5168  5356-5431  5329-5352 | 0.02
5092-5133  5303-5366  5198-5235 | 0.16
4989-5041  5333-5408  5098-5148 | 0.04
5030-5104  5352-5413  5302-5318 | 0.18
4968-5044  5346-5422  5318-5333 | 0.06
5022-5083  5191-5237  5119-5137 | 0.21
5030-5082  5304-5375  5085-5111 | 0.14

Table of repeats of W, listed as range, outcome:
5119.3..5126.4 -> 10.3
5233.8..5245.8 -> 8.7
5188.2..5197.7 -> 8.85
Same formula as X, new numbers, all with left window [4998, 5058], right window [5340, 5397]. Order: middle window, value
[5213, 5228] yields 0.21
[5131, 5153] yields 0.20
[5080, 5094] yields -0.21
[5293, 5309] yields 0.10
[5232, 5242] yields 0.18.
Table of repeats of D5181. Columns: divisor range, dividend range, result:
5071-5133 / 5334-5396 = 0.68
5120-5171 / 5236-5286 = 0.91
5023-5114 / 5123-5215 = 0.63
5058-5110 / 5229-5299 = 0.58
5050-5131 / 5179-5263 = 0.63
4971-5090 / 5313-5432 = 0.65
